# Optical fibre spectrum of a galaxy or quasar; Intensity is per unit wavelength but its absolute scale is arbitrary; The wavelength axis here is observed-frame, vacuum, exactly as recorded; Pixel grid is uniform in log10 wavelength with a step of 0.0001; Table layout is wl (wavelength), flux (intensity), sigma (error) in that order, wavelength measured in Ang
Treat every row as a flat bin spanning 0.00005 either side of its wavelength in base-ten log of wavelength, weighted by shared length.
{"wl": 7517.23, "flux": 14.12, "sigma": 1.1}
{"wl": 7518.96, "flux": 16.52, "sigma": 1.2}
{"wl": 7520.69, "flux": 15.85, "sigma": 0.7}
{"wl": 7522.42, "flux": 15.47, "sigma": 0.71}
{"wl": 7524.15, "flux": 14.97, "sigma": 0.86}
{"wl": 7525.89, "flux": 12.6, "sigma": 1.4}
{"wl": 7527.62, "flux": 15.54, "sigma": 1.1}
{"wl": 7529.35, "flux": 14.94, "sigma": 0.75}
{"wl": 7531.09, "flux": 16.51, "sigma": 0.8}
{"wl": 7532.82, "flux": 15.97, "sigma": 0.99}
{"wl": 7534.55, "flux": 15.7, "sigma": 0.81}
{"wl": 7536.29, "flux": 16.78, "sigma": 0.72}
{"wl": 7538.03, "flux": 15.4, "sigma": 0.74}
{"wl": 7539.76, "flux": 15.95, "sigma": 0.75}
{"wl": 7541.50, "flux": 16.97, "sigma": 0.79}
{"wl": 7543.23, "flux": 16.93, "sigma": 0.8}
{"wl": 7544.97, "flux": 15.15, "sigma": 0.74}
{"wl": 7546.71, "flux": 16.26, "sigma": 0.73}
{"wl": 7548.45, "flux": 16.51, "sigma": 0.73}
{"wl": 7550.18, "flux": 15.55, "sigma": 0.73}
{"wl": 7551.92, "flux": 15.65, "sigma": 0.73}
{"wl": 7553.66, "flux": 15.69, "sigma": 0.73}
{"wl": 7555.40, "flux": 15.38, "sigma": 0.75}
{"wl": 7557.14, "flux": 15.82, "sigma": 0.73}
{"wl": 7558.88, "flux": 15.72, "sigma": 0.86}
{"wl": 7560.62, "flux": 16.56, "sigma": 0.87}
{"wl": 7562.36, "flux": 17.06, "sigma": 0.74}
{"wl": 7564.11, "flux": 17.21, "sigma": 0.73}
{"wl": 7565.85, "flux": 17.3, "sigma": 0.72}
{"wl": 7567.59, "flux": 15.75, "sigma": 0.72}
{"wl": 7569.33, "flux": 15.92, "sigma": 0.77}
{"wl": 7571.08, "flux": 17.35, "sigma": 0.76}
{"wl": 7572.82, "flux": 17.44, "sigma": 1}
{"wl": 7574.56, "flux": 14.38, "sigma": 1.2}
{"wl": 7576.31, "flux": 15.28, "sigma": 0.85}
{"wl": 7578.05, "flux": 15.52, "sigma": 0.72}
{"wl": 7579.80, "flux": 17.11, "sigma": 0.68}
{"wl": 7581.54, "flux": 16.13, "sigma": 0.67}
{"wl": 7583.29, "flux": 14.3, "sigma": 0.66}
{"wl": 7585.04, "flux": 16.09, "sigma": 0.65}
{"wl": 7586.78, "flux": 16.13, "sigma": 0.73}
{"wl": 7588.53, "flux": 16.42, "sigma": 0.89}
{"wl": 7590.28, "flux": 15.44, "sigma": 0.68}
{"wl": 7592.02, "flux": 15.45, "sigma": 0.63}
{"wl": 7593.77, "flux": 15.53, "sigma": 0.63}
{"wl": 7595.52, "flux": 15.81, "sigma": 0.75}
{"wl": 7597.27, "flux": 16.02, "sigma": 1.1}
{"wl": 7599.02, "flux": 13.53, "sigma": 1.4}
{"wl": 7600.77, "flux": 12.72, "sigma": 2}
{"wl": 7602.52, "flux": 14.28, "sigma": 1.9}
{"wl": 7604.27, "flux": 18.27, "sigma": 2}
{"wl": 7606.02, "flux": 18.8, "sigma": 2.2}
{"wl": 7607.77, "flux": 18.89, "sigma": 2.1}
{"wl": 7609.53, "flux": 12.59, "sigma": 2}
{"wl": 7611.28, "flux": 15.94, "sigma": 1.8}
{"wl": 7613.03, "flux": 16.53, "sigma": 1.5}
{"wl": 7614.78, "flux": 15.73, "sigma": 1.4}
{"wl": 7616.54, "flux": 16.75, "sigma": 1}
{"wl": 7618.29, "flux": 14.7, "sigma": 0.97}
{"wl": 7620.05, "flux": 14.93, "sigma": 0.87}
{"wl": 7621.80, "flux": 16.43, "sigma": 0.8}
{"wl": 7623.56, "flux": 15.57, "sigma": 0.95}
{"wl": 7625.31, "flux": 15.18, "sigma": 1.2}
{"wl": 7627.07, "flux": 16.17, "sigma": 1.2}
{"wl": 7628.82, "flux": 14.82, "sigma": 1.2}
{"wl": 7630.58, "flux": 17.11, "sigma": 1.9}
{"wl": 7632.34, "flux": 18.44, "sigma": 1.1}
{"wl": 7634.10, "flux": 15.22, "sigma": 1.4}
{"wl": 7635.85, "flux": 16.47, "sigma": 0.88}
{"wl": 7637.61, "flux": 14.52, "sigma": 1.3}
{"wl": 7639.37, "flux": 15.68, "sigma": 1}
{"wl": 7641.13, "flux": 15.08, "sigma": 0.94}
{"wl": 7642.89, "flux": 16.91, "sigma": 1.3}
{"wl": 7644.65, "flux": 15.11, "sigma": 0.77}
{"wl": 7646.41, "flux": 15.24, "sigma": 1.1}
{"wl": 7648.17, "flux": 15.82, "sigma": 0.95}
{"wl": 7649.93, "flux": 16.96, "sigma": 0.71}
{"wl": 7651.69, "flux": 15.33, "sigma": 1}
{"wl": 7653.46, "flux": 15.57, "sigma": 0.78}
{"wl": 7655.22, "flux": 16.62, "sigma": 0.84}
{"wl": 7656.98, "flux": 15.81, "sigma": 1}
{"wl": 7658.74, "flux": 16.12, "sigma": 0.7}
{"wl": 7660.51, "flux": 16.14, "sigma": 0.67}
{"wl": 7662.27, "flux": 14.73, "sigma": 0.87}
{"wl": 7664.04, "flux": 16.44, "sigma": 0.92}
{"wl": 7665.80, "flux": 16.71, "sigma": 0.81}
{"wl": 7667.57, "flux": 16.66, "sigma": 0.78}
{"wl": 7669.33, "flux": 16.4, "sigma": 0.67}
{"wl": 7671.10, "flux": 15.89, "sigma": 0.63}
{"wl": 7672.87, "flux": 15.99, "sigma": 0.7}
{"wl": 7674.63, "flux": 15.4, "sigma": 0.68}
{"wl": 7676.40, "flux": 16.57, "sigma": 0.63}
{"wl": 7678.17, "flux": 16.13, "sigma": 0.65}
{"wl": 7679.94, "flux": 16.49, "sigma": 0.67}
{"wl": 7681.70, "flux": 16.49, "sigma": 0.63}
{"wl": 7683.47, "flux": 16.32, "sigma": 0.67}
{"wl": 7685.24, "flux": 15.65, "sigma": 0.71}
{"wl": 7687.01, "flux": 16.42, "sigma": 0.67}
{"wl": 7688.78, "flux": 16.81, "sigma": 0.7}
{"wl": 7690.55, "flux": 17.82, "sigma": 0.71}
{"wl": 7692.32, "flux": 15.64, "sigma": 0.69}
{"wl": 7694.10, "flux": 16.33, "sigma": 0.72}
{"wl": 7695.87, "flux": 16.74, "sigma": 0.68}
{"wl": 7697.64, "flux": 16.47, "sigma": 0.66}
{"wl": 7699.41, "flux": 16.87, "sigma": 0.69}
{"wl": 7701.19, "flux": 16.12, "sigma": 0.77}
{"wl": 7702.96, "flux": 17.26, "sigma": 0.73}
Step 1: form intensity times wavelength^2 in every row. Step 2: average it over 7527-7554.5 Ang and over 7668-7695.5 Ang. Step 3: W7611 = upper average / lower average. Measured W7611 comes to 1.1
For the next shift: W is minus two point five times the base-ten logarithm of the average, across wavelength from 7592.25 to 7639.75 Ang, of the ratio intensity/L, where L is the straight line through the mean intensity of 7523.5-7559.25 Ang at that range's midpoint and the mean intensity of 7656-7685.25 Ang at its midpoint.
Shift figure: 0.01 mag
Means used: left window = 15.7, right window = 16.1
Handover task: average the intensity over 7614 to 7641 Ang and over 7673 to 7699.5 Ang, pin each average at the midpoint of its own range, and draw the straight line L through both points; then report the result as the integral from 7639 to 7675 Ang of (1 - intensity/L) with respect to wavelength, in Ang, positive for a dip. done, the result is 0.4 Ang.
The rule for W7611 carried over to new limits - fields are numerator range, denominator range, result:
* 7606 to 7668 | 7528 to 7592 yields 1.01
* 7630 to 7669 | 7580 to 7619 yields 1.03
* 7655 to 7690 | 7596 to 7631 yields 1.05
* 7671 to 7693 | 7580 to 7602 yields 1.09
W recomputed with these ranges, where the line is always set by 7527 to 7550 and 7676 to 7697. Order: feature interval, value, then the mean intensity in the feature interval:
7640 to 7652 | 0.04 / 15.8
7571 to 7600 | 0.03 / 15.7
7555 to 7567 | -0.02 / 16.5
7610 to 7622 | 0.04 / 15.7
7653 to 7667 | 0.02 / 16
